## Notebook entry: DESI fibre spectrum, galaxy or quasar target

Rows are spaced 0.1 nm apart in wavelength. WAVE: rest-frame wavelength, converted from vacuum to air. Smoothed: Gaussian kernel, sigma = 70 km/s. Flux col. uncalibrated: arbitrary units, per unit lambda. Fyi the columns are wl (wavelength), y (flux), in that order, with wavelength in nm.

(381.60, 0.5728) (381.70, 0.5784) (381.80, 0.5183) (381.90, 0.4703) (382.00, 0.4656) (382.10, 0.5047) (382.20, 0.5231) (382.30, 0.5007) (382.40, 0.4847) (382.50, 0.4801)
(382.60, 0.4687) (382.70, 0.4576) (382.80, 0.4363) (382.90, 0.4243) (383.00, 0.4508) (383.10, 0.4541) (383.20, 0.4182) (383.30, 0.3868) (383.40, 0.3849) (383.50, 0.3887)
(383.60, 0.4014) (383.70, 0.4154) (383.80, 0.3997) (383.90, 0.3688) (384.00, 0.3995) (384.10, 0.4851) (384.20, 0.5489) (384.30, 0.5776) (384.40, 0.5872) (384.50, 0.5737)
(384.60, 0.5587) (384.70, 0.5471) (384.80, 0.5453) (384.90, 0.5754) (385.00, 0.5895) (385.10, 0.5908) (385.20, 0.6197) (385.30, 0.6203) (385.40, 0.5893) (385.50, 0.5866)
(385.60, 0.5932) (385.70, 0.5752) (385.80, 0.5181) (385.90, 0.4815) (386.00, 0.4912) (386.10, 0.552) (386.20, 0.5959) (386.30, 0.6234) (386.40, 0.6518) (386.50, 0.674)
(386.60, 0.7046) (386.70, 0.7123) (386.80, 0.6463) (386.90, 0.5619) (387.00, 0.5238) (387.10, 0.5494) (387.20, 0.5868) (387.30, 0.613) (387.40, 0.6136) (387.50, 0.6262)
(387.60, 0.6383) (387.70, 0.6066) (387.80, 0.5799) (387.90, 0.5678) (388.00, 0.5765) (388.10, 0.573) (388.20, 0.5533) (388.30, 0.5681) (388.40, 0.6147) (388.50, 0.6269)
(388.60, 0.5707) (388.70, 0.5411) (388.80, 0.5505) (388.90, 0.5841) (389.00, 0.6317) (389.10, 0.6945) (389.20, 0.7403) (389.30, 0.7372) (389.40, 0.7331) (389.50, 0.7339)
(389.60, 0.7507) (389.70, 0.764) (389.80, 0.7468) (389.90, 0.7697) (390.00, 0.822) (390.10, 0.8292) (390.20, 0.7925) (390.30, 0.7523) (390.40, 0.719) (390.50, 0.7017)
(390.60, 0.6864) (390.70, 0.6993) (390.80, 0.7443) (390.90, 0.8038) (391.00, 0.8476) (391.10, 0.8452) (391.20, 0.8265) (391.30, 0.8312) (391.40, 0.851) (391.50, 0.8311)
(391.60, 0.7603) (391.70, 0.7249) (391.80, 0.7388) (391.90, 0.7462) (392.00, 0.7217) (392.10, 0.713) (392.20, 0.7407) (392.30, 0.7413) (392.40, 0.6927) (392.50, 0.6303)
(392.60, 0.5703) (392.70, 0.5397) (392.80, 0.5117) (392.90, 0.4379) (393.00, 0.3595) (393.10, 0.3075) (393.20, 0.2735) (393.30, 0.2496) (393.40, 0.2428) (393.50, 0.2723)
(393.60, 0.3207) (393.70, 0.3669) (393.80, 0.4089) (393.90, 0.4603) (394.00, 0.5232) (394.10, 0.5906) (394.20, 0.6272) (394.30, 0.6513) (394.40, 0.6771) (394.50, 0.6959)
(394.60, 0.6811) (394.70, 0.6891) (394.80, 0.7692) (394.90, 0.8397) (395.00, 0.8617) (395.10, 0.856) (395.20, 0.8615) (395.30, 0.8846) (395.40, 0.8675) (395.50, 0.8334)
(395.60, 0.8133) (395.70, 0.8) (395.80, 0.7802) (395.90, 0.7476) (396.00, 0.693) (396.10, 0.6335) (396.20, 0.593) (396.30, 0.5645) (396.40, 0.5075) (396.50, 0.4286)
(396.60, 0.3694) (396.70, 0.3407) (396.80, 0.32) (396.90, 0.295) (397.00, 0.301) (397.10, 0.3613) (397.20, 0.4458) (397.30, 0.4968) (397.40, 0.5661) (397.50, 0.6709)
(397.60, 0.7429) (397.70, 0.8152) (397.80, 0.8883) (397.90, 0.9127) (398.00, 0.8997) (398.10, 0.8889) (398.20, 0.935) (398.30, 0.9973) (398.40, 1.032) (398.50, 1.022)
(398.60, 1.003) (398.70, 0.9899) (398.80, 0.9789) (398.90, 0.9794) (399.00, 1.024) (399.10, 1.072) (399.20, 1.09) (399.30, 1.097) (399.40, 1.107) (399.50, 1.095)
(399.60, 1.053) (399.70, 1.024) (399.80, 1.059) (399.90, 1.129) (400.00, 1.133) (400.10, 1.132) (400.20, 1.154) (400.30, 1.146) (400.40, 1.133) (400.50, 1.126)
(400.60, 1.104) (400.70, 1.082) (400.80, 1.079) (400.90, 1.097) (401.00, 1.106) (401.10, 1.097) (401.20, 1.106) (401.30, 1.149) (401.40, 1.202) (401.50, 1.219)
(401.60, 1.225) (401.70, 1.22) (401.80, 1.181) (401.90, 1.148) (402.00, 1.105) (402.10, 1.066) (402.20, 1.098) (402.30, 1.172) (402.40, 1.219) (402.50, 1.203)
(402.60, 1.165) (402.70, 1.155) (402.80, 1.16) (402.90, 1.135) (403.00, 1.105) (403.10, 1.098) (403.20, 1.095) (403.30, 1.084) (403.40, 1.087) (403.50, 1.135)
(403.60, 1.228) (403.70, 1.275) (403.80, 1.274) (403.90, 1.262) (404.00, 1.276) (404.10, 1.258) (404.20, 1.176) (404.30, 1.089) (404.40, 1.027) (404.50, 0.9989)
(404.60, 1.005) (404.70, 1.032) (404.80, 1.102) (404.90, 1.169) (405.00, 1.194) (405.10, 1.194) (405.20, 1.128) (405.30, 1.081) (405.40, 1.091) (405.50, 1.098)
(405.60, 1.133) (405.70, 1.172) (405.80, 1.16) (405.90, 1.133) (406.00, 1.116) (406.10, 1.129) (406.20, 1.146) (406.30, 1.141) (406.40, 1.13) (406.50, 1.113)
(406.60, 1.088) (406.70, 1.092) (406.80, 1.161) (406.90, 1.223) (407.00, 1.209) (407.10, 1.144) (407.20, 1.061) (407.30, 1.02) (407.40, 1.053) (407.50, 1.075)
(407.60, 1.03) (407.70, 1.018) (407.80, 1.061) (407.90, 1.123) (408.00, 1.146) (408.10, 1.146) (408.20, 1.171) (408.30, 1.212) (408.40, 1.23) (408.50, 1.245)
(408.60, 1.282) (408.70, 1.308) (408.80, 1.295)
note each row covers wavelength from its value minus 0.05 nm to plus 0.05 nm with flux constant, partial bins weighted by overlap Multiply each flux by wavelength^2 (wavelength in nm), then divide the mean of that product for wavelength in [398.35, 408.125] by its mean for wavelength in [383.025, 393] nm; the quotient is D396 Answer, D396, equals 1.9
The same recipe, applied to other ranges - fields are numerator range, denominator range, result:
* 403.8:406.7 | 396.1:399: 1.69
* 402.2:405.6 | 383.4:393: 1.96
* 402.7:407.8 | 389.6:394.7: 1.89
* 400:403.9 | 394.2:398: 1.80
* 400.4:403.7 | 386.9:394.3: 1.93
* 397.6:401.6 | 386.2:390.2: 1.73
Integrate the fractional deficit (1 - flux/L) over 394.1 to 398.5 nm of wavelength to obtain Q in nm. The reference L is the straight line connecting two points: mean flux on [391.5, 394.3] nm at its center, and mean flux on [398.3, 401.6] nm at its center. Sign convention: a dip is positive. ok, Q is 0.55 nm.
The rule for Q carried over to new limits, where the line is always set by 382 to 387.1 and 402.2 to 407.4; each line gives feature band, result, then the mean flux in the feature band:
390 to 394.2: 0.68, 0.622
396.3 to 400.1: 0.54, 0.814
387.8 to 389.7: 0.06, 0.633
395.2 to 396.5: 0.22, 0.72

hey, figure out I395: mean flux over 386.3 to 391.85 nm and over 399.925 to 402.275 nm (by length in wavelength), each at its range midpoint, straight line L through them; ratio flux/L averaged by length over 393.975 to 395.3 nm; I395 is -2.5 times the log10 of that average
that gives 0.226 mag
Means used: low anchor 0.685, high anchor 1.14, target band 0.727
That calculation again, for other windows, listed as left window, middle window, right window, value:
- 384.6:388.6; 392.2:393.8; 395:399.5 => 0.49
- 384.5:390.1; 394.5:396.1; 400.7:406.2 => 0.11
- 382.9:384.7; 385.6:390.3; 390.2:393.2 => -0.10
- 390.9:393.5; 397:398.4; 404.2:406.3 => 0.14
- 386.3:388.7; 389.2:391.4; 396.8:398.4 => -0.22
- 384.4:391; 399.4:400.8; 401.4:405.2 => -0.06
